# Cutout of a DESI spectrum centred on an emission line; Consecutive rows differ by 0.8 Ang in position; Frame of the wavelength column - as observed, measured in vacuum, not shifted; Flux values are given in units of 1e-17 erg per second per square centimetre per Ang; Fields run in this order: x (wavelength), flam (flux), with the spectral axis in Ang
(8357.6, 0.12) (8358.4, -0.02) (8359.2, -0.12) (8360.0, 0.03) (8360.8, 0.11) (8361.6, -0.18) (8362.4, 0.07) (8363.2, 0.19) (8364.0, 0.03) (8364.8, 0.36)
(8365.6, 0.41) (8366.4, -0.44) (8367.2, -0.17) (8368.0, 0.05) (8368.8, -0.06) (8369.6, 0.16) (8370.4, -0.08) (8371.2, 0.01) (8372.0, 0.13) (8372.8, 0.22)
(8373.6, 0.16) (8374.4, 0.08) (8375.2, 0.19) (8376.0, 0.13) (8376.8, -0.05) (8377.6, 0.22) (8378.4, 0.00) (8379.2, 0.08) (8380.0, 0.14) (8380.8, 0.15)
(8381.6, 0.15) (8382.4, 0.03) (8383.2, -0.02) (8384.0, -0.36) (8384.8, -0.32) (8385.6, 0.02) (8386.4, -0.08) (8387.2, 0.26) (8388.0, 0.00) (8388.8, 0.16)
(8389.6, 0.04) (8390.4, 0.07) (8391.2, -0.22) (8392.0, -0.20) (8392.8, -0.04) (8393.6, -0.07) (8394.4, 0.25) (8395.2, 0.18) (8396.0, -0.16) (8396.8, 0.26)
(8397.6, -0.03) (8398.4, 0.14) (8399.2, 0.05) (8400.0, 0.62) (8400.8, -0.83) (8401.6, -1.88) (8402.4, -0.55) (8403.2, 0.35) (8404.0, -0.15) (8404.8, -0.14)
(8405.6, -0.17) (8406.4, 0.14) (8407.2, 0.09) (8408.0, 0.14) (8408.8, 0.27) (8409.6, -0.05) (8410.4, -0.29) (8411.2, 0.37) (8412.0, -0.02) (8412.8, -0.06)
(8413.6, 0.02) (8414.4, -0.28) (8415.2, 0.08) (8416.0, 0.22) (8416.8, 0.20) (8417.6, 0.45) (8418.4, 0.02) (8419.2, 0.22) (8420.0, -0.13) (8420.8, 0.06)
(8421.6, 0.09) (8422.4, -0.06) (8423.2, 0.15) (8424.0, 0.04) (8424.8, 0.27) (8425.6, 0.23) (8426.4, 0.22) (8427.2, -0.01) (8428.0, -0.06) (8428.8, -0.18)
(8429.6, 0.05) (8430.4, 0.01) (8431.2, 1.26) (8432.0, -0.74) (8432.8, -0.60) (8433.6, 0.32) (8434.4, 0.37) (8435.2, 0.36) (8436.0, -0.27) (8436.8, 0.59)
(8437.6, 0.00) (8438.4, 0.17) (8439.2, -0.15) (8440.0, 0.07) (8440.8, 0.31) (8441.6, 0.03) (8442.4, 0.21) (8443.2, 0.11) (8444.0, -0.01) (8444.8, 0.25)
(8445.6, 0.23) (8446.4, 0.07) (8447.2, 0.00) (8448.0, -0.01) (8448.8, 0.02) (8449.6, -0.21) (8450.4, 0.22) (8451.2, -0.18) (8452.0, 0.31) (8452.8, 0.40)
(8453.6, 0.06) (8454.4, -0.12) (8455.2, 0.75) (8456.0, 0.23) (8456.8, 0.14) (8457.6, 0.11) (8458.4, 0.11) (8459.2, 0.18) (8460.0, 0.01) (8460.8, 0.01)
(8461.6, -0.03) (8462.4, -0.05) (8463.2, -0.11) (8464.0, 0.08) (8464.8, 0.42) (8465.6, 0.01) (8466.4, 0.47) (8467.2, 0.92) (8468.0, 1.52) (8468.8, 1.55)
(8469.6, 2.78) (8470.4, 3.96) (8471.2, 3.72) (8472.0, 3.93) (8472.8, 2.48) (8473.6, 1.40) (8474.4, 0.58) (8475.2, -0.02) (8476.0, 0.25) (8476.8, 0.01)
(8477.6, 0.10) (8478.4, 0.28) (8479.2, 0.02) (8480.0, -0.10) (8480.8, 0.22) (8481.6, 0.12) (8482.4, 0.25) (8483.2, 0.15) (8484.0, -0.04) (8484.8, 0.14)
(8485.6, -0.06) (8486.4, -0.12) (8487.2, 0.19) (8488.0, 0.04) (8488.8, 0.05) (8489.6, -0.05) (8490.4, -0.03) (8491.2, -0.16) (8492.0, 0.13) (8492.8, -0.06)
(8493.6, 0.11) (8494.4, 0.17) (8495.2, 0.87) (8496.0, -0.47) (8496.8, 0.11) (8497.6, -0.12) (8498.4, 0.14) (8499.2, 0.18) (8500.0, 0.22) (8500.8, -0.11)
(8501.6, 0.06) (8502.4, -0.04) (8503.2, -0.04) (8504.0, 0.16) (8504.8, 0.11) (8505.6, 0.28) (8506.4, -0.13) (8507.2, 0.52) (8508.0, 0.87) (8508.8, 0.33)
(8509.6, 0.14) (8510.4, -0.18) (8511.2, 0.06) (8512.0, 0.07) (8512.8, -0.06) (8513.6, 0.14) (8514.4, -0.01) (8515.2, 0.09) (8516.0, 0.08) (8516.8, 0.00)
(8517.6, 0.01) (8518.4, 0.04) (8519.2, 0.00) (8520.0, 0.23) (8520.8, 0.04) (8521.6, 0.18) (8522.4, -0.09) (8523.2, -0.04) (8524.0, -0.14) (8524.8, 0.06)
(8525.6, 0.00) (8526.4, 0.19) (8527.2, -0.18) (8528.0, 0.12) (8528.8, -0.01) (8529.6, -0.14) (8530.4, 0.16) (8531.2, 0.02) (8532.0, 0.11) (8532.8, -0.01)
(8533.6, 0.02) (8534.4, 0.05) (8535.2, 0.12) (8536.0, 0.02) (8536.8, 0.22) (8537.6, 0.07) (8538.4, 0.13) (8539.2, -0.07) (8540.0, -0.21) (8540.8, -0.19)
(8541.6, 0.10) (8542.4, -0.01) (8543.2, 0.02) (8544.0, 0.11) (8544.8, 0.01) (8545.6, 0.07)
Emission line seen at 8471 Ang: H-beta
